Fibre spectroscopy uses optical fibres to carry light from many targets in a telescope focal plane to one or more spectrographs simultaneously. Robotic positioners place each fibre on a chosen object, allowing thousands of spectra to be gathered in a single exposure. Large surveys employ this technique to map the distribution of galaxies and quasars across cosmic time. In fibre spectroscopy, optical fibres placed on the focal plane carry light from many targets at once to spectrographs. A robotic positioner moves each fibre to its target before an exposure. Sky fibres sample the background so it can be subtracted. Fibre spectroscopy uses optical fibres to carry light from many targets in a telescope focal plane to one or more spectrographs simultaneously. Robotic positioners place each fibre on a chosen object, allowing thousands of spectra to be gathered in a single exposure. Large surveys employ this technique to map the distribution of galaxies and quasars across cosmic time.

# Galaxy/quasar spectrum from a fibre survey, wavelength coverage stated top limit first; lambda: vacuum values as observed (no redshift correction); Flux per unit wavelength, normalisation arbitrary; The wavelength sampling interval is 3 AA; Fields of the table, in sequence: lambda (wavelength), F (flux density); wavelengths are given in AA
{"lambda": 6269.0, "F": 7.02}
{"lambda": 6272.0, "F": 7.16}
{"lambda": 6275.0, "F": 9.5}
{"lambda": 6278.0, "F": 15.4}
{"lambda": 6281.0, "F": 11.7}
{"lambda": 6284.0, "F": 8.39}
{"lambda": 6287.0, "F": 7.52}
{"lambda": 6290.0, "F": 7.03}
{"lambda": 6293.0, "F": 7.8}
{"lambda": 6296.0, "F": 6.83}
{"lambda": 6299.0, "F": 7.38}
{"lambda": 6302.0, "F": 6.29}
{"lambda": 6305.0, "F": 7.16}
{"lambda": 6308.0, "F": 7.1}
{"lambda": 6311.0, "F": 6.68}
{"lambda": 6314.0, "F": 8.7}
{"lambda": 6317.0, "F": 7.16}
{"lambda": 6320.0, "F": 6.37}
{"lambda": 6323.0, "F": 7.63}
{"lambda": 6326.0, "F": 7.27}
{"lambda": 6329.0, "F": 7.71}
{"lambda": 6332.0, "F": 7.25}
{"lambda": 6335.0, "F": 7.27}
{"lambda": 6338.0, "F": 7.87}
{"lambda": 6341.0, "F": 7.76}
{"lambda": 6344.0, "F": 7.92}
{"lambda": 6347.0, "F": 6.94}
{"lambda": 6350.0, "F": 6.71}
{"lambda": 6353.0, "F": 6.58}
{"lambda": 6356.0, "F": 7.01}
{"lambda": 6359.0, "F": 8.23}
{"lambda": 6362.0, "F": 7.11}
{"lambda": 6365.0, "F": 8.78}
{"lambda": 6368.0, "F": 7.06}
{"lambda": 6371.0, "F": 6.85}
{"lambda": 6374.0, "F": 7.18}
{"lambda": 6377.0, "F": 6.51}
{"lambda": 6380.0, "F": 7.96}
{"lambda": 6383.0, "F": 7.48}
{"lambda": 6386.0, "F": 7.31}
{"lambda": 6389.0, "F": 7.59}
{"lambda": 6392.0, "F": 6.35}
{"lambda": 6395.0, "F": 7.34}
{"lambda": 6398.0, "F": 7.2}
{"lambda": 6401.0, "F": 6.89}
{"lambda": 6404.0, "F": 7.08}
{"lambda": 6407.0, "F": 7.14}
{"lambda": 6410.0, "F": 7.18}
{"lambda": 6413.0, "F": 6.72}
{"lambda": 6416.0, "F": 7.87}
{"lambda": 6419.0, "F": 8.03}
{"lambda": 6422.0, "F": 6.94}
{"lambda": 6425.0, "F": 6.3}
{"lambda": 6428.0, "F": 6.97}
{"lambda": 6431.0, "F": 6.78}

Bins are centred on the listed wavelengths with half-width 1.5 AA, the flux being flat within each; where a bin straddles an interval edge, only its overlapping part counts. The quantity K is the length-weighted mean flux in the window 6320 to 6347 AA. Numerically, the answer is 7.48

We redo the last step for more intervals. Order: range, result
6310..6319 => 7.5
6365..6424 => 7.23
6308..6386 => 7.35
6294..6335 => 7.2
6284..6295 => 7.55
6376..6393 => 7.25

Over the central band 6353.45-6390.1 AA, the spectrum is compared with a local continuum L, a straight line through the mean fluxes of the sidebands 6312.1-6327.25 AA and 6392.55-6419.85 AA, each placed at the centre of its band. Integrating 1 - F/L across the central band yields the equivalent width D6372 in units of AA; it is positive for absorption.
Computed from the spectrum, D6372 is -0.5 AA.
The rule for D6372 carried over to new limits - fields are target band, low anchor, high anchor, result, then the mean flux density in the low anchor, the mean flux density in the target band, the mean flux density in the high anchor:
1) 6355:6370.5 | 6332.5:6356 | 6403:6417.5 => -0.8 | 7.27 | 7.61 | 7.2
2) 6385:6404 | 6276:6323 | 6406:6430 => 0.6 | 8.1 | 7.11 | 7.14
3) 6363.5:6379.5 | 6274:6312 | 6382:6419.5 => 0.5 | 8.38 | 7.32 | 7.22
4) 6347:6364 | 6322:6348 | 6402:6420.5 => 0.7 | 7.52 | 7.16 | 7.32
